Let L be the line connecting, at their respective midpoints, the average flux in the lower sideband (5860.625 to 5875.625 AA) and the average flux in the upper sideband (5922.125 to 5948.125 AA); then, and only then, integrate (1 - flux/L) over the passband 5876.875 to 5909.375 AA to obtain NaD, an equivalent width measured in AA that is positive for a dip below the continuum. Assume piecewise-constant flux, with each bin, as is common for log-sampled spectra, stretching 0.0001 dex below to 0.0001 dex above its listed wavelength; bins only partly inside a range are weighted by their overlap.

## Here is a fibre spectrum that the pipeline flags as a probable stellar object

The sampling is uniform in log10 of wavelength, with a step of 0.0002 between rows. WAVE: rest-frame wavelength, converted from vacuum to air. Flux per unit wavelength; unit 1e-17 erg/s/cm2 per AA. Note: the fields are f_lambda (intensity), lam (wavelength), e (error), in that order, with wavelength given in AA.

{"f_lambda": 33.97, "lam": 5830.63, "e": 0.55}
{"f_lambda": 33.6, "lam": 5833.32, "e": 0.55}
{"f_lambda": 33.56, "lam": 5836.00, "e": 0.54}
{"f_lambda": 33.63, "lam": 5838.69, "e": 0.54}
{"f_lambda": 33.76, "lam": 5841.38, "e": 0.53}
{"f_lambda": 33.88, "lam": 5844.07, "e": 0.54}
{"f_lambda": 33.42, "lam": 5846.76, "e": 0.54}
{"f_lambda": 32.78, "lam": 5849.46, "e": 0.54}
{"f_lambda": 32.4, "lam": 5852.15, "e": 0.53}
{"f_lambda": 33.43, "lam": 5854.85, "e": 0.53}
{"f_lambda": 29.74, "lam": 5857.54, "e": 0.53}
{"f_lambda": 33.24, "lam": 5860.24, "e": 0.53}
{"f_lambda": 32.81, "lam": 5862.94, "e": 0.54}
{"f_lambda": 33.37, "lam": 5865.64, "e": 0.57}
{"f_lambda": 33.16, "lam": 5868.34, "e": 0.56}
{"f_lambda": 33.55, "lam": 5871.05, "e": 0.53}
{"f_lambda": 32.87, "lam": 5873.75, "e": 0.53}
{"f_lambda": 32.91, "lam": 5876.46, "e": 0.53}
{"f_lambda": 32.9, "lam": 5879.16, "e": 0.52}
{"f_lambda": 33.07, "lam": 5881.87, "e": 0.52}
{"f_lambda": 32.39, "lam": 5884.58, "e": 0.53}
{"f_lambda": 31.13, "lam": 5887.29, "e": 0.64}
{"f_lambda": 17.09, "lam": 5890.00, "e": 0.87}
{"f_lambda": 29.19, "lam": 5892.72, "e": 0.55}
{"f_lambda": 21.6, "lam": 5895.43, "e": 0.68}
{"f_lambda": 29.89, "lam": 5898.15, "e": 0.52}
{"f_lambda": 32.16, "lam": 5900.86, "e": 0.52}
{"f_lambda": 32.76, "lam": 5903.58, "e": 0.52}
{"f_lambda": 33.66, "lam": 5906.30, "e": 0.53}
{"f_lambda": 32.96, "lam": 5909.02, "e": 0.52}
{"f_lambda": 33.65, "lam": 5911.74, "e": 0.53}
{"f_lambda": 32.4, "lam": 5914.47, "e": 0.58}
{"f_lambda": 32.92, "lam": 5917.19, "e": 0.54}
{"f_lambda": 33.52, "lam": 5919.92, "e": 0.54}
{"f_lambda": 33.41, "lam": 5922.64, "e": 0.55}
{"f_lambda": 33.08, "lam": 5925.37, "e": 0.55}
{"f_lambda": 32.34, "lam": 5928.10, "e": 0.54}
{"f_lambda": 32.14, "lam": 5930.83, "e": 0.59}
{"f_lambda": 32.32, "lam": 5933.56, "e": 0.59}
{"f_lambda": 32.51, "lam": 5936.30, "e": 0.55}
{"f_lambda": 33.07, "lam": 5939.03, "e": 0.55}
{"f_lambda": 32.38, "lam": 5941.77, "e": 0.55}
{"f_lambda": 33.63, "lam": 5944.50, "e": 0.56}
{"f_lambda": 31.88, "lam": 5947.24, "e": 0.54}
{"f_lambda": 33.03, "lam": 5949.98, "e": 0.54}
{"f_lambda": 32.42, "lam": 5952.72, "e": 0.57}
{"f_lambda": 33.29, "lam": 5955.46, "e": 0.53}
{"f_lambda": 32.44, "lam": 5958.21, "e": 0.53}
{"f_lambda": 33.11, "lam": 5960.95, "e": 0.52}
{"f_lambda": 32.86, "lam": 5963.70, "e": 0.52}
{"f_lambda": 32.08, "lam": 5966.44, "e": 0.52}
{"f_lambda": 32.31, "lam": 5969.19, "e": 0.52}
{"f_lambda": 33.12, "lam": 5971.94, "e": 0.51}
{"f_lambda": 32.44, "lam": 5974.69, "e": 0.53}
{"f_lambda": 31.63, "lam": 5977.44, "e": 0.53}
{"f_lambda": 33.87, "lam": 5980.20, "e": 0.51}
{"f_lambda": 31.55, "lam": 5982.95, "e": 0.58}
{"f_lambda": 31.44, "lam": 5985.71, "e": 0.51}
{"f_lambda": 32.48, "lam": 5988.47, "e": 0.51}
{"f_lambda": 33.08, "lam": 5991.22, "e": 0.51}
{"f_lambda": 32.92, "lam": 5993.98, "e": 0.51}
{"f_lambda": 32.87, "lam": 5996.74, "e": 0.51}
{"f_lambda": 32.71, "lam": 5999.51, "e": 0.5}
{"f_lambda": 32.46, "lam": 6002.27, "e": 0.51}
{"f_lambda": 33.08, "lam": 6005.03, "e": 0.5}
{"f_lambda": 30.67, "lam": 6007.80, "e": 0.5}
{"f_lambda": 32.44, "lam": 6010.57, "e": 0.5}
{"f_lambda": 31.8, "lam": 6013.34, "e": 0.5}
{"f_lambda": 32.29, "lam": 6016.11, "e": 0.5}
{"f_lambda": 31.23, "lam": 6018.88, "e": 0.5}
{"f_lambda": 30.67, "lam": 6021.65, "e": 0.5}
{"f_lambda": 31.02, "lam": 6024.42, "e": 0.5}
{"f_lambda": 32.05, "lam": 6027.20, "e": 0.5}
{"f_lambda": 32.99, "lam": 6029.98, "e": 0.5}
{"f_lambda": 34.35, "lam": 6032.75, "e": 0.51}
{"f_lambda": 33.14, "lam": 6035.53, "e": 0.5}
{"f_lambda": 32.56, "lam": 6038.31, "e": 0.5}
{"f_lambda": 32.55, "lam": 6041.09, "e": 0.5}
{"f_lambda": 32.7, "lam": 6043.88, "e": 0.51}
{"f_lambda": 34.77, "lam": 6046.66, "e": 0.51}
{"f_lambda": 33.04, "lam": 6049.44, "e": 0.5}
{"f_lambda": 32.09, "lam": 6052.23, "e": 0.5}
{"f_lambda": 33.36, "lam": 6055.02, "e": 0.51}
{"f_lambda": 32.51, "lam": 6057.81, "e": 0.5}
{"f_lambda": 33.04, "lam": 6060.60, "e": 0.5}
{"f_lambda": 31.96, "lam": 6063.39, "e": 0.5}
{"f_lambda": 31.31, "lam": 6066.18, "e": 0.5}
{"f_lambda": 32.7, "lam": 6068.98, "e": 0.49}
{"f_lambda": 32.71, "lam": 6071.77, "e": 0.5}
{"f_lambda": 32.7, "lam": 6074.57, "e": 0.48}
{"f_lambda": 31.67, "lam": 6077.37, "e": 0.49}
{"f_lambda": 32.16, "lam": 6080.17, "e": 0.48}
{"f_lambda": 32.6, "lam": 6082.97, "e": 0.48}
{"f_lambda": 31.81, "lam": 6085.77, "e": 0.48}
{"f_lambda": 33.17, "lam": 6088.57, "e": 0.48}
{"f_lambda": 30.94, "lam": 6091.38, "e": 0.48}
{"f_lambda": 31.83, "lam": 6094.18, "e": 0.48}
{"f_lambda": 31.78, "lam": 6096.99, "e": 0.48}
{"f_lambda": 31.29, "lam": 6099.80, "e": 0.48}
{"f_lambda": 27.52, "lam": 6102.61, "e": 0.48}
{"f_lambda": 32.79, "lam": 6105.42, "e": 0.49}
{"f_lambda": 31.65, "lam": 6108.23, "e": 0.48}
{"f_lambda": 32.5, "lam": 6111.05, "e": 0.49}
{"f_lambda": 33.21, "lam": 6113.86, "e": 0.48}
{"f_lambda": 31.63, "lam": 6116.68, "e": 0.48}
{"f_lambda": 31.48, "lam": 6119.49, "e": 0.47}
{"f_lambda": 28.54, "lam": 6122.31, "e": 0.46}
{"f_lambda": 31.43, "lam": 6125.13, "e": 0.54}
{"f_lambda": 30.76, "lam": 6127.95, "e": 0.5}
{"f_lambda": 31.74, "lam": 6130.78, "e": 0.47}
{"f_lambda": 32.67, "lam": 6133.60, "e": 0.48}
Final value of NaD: 3.03 AA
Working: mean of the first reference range 33.1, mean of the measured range 29.9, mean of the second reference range 32.7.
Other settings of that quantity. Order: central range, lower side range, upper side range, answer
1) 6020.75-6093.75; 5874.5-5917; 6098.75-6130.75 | -3.4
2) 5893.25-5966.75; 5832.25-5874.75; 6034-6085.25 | 1.5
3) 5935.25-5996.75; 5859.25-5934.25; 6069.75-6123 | -1.8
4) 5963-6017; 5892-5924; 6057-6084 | -0.8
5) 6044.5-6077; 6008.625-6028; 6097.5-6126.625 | -1.3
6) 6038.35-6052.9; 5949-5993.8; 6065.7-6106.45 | -0.4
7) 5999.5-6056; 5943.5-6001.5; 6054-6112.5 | -0.3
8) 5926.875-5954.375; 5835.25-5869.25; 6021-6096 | 0.2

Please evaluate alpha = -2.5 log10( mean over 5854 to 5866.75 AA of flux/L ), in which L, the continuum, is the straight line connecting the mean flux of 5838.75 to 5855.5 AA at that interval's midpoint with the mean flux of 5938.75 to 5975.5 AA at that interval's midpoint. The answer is 0.02 mag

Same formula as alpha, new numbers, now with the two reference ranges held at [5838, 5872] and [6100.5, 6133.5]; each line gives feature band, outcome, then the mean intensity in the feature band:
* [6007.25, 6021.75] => 0.010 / 31.6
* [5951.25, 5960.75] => -0.015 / 32.8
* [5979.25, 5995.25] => -0.014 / 32.5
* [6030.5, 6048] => -0.052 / 33.3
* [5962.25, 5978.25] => -0.007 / 32.4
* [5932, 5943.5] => -0.005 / 32.6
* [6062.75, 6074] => -0.022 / 32.2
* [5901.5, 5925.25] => -0.017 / 33.1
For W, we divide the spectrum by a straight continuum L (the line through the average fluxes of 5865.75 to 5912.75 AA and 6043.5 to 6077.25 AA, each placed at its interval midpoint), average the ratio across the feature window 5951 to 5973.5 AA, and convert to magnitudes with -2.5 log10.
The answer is -0.035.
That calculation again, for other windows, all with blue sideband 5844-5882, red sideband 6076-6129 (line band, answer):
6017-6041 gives -0.01 mag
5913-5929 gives -0.01 mag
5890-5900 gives 0.26 mag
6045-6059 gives -0.05 mag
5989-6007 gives -0.02 mag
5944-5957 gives -0.01 mag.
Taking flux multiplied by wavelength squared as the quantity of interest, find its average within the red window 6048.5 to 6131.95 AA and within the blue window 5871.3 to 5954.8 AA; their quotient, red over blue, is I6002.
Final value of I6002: 1.07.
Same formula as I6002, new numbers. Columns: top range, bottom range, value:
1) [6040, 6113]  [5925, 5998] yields 1.03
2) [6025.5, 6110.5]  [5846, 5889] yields 1.06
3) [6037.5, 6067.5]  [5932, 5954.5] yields 1.04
